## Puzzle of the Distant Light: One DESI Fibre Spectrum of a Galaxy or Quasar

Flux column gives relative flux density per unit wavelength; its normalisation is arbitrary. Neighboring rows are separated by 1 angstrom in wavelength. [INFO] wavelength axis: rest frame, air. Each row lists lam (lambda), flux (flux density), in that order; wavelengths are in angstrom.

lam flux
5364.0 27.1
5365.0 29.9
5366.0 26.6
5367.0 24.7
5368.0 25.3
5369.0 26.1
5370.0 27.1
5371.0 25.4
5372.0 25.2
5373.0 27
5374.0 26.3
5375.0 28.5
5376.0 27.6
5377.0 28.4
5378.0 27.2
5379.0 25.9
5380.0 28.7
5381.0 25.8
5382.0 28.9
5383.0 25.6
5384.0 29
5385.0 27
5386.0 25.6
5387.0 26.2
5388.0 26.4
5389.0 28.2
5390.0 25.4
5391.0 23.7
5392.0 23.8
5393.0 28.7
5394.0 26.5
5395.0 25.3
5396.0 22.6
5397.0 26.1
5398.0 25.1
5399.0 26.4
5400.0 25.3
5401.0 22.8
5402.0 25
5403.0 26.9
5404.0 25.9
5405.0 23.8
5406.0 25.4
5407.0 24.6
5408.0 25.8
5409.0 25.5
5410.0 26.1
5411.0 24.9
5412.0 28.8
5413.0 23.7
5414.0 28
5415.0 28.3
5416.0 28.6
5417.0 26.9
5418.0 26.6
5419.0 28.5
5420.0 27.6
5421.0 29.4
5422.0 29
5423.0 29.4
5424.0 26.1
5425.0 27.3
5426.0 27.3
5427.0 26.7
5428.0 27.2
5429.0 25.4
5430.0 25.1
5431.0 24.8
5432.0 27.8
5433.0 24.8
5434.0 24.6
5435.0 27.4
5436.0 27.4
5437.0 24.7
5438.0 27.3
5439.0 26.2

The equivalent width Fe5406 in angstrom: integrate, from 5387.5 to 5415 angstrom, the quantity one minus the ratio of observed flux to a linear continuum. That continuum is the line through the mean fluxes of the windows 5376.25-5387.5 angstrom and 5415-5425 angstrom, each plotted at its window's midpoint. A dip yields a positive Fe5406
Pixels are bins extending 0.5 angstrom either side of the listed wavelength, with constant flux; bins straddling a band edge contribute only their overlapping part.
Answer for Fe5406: 1.9 angstrom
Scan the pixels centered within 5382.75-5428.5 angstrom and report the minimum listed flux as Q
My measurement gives 22.6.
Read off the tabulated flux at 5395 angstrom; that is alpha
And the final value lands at 25.3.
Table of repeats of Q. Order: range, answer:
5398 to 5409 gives 22.8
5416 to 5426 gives 26.1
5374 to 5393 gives 23.7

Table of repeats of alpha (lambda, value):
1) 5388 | 26.4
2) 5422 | 29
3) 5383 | 25.6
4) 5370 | 27.1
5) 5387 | 26.2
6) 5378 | 27.2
